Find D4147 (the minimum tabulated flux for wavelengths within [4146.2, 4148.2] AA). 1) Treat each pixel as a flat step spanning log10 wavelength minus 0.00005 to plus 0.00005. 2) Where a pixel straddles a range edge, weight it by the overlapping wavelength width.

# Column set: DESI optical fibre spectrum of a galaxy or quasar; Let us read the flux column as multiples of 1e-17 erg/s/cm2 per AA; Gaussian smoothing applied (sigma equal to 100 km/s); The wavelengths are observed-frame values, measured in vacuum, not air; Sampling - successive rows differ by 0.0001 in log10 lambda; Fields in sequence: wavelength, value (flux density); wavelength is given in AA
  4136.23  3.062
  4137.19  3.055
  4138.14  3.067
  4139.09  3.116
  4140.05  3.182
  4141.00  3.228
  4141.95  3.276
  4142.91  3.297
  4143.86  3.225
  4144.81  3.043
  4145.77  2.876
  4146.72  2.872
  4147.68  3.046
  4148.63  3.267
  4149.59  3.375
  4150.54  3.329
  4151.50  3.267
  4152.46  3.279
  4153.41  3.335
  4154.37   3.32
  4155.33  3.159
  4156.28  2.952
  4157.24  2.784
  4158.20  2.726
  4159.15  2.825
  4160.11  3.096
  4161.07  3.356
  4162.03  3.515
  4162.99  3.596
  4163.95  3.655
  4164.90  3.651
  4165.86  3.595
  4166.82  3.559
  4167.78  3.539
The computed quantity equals 2.872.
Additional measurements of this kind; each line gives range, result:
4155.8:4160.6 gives 2.726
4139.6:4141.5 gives 3.182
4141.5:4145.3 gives 3.043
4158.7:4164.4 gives 2.825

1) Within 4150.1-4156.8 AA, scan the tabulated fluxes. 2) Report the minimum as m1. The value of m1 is 2.952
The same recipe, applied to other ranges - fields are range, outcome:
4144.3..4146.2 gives 2.876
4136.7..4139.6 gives 3.055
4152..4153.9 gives 3.279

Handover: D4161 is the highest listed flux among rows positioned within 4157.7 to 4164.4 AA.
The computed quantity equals 3.655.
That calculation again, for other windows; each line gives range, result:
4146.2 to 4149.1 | 3.267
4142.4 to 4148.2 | 3.297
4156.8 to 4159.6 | 2.825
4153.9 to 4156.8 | 3.32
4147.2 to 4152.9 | 3.375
